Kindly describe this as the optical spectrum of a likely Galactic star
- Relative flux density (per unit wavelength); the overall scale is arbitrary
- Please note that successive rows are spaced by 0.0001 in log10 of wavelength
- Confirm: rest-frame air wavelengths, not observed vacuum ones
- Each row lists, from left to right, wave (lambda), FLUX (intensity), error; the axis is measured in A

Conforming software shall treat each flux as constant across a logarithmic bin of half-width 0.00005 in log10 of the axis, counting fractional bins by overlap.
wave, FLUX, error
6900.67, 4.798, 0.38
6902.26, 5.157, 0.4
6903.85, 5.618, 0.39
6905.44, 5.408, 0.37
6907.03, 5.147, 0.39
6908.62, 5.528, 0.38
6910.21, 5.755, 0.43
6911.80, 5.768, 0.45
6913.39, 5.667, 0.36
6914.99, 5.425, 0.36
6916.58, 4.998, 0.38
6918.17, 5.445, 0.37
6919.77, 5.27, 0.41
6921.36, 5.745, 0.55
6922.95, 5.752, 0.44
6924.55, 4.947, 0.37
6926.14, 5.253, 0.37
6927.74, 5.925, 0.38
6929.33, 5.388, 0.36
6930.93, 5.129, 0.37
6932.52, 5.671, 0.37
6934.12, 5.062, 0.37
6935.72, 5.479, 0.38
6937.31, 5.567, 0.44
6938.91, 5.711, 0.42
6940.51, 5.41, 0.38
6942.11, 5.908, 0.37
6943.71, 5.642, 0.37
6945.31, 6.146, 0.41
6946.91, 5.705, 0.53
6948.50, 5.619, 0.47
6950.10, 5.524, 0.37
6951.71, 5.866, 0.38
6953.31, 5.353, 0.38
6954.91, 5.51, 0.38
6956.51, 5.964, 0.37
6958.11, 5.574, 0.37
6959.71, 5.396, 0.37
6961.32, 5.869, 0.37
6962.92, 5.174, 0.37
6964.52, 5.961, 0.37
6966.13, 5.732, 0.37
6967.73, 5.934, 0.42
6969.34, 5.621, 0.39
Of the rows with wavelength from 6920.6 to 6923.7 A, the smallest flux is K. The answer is 5.745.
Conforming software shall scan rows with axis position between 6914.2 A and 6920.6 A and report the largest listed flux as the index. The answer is 5.445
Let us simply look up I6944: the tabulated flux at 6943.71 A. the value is 5.642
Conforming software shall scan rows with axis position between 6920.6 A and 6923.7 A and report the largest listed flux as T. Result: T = 5.752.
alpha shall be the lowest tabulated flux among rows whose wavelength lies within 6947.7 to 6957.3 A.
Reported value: 5.353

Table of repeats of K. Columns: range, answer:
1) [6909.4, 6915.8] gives 5.425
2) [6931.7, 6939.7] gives 5.062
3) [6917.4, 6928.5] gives 4.947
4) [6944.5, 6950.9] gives 5.524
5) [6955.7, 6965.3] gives 5.174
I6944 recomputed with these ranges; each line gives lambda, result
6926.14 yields 5.253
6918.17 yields 5.445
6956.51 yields 5.964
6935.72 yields 5.479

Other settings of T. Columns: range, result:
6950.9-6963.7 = 5.964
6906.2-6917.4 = 5.768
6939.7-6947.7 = 6.146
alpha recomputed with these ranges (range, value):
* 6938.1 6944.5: 5.41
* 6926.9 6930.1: 5.388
